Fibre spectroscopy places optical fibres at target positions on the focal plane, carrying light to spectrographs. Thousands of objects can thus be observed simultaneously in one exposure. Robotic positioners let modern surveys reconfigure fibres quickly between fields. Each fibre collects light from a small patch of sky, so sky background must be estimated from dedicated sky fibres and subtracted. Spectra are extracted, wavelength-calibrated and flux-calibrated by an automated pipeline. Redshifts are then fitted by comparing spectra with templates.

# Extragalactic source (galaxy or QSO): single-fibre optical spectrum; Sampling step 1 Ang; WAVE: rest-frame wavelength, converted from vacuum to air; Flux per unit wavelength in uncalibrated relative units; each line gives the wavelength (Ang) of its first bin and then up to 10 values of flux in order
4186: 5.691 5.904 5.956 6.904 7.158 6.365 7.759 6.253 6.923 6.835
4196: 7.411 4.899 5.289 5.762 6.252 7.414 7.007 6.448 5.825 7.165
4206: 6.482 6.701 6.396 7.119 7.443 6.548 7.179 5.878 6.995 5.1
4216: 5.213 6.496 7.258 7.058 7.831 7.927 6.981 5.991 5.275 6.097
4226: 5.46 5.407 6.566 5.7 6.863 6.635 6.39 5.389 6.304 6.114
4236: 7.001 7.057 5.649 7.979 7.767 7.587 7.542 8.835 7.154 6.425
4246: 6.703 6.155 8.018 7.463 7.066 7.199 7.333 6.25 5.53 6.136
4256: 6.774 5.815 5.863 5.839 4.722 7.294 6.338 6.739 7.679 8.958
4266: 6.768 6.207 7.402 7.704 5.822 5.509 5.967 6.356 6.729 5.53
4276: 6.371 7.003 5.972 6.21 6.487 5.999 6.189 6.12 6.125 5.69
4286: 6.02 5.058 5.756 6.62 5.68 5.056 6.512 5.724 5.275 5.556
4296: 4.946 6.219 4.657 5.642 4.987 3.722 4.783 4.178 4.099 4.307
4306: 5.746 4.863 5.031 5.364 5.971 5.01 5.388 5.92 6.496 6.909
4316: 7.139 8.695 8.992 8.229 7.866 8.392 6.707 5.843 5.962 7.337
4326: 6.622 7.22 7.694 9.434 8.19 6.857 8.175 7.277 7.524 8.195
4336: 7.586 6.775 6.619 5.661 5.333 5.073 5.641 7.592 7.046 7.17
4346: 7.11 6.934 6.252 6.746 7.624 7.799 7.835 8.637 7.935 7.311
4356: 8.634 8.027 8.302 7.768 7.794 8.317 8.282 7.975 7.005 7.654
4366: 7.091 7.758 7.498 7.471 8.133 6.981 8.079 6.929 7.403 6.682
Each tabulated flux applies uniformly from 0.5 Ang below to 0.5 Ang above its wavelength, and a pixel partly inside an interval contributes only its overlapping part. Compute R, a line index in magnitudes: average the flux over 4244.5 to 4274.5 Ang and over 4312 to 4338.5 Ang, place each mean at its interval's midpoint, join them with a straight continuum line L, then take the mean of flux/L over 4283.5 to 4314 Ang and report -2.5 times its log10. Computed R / 0.30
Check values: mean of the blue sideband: 6.63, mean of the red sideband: 7.37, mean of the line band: 5.35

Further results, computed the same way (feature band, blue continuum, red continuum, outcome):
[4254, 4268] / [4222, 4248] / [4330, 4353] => 0.026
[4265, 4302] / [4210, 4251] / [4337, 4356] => 0.145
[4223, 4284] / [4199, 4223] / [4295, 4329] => -0.016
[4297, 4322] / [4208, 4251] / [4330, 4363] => 0.197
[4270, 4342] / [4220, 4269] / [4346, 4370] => 0.162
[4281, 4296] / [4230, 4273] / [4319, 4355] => 0.195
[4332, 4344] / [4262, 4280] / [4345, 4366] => 0.109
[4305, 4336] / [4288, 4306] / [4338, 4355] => -0.151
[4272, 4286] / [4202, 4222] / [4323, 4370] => 0.136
